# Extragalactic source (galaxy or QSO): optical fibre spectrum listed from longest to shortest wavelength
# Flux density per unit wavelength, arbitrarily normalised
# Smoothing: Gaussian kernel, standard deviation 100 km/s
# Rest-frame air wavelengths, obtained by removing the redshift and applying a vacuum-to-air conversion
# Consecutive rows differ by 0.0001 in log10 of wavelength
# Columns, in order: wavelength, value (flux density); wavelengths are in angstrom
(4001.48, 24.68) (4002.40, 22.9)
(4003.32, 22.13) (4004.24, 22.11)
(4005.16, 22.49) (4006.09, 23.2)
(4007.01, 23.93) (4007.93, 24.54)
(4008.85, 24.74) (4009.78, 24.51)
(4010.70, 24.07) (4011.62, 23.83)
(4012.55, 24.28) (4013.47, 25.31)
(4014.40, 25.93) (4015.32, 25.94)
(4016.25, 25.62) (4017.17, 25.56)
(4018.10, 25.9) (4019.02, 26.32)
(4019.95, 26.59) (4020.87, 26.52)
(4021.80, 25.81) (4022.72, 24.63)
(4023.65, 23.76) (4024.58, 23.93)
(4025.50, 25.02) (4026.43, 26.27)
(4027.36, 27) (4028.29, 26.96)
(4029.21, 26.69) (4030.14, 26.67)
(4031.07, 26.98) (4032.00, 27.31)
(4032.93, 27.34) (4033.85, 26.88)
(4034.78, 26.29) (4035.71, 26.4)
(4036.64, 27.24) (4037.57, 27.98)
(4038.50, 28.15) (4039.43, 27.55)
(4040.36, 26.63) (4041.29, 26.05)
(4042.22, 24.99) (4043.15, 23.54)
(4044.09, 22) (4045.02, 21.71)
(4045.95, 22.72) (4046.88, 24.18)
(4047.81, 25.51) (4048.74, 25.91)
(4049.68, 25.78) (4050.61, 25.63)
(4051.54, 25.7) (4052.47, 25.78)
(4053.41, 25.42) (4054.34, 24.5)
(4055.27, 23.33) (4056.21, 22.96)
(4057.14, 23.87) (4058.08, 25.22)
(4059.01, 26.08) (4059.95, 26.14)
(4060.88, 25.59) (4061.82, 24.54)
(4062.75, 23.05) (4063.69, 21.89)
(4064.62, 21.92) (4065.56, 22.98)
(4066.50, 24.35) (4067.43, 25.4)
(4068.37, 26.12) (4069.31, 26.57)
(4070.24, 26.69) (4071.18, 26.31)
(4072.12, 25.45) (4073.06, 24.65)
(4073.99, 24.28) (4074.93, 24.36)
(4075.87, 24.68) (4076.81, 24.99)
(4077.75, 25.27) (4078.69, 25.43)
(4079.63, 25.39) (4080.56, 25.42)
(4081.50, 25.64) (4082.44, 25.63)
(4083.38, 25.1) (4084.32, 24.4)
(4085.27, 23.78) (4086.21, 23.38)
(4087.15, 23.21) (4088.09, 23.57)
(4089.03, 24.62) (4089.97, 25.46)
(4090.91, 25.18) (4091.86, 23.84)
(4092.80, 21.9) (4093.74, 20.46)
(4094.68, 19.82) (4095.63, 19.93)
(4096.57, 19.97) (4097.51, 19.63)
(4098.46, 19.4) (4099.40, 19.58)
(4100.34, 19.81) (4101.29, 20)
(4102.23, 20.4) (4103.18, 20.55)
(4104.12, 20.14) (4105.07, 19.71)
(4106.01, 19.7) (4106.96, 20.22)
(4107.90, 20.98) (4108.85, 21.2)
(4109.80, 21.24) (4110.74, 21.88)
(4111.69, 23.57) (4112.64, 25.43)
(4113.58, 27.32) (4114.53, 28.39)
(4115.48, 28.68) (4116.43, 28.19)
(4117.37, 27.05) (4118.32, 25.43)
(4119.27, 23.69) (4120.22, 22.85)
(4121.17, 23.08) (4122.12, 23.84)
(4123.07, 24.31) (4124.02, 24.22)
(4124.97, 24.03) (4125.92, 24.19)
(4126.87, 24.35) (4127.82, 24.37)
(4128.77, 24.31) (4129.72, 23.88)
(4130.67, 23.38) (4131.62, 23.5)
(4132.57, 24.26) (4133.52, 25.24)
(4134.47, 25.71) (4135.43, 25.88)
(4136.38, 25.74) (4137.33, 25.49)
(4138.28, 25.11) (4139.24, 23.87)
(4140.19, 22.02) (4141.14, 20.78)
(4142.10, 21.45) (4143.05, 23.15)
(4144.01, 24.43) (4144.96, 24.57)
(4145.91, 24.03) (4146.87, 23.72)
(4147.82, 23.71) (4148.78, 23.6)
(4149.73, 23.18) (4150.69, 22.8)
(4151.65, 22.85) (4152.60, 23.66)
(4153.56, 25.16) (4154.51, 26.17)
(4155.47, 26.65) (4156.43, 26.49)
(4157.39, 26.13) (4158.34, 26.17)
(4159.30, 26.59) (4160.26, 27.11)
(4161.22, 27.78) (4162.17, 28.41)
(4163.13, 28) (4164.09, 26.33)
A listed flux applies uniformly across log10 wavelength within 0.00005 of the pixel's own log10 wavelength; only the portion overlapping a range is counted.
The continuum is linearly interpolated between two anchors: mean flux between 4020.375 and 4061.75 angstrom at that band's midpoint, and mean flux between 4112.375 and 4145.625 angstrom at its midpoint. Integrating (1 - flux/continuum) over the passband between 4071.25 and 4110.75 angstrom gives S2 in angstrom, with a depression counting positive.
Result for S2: 3.74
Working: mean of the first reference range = 25.5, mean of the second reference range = 24.6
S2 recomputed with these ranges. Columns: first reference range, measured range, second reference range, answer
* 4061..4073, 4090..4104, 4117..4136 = 2.1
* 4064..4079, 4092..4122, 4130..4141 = 2.9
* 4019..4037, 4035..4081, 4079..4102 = -1.0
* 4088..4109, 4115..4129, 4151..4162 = -1.1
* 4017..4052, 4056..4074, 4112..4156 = 0.5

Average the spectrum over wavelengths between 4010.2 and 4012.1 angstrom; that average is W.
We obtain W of 24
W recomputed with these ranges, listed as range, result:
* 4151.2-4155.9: 24.9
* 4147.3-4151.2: 23.3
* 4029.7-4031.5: 26.8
